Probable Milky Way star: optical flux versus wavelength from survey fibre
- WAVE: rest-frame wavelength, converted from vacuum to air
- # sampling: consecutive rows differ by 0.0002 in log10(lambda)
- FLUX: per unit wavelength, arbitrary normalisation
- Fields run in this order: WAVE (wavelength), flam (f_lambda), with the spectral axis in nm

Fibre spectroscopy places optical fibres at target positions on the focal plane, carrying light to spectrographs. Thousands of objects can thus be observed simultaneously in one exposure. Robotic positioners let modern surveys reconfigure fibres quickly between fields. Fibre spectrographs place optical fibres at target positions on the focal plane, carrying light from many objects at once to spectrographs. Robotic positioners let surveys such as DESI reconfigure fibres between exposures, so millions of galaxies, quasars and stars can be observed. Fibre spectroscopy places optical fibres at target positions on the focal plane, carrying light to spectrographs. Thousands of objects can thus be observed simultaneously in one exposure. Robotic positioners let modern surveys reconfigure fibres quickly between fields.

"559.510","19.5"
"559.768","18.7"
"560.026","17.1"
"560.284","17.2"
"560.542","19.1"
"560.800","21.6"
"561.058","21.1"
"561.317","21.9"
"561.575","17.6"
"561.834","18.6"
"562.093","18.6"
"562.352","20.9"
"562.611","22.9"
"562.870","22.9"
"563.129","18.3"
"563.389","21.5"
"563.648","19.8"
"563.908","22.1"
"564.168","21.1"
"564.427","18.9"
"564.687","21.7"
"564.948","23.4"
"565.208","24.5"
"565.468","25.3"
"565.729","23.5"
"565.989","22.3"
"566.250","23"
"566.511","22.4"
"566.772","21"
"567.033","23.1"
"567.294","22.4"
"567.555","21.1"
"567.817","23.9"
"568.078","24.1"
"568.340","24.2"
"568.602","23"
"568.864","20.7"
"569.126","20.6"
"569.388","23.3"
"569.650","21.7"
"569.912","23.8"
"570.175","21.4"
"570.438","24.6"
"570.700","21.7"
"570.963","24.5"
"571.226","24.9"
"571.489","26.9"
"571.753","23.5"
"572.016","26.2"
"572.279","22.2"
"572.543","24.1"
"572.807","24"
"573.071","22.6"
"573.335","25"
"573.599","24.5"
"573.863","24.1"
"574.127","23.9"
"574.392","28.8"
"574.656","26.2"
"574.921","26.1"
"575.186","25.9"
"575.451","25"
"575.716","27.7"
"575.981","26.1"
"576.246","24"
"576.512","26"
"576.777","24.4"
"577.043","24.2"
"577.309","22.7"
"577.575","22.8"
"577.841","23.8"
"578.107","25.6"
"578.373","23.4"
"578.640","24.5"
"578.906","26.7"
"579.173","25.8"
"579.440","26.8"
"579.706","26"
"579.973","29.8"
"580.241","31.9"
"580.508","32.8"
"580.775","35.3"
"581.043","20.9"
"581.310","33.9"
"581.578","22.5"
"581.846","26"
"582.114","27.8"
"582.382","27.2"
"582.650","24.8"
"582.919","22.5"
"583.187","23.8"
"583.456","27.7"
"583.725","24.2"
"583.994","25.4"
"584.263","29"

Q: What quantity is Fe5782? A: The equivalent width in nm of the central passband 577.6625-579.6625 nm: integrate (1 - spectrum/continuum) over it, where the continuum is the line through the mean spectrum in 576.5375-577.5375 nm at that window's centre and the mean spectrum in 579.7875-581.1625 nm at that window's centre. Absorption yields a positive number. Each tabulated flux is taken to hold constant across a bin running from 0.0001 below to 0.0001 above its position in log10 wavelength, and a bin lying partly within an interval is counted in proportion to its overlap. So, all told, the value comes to 0.12 nm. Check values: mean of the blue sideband 23.9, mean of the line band 25.2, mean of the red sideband 30.1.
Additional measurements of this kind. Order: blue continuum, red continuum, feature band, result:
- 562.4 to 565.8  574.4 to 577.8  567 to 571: 0.10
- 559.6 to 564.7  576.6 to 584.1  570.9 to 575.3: -0.22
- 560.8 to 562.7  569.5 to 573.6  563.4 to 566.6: -0.13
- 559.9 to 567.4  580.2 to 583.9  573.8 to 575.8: -0.10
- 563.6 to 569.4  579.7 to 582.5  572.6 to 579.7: 0.40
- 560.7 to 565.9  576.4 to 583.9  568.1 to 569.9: 0.04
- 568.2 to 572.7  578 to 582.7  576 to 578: 0.14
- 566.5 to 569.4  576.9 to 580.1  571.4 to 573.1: -0.05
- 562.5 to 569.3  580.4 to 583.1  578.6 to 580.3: -0.05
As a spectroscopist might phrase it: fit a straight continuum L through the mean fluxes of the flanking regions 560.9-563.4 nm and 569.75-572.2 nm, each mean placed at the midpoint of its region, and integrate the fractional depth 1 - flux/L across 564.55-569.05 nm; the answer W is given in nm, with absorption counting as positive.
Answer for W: -0.11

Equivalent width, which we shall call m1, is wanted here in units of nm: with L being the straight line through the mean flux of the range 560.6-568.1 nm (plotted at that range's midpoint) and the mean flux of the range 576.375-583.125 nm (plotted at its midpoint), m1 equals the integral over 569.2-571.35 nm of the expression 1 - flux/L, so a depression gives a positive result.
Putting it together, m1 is 0.03 nm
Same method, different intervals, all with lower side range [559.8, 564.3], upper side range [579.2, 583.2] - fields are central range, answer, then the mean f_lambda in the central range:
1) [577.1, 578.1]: 0.101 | 23.5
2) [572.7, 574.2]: 0.031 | 24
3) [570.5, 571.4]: -0.014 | 23.9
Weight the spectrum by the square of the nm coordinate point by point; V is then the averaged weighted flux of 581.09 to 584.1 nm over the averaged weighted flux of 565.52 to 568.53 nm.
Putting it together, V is 1.19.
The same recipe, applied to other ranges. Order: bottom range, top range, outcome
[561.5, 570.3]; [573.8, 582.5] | 1.26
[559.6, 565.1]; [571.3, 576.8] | 1.29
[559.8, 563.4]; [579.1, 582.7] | 1.51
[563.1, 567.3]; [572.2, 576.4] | 1.17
